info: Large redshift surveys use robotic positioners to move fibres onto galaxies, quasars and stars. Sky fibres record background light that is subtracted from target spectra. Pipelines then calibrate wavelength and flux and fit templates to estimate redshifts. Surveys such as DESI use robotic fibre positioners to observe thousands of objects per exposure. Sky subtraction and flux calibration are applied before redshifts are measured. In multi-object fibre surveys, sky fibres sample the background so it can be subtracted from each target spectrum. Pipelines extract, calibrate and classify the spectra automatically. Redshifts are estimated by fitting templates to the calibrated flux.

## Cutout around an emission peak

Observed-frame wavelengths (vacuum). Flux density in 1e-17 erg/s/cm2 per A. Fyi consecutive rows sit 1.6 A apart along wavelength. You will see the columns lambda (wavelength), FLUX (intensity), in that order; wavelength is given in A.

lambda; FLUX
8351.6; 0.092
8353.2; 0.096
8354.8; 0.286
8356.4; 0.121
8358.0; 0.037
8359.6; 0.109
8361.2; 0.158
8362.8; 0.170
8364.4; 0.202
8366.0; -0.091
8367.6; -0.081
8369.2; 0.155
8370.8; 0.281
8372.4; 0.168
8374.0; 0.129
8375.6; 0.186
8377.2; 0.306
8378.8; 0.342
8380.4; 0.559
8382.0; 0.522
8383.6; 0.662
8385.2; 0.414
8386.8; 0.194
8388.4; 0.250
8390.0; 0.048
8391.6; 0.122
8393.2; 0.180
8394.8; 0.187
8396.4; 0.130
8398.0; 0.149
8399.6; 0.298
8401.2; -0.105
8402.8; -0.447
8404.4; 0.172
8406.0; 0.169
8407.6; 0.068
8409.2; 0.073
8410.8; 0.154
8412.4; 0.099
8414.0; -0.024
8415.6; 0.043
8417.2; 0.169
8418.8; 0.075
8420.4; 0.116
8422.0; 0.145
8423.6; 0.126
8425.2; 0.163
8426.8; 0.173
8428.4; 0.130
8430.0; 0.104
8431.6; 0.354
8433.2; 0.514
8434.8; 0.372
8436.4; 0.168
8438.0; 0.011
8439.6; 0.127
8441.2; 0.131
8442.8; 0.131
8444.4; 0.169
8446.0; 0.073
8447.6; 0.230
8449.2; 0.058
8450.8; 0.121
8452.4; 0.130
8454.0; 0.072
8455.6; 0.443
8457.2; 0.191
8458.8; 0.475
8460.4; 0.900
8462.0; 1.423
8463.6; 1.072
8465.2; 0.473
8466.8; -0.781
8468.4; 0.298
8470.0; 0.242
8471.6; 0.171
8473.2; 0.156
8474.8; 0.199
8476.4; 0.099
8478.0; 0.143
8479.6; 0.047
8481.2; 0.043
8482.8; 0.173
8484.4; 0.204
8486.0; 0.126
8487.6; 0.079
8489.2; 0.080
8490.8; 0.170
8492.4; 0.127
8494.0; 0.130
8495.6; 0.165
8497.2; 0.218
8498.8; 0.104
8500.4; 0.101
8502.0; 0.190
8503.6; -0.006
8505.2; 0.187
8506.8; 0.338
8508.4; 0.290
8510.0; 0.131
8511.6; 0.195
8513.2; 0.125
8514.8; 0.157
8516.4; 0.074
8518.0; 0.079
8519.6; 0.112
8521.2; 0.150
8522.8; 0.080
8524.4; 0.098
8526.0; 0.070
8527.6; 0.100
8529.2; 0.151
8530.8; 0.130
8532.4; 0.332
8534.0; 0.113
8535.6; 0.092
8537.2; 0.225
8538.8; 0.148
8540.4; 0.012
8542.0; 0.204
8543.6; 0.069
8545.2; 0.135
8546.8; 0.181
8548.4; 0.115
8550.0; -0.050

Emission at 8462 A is [O III]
